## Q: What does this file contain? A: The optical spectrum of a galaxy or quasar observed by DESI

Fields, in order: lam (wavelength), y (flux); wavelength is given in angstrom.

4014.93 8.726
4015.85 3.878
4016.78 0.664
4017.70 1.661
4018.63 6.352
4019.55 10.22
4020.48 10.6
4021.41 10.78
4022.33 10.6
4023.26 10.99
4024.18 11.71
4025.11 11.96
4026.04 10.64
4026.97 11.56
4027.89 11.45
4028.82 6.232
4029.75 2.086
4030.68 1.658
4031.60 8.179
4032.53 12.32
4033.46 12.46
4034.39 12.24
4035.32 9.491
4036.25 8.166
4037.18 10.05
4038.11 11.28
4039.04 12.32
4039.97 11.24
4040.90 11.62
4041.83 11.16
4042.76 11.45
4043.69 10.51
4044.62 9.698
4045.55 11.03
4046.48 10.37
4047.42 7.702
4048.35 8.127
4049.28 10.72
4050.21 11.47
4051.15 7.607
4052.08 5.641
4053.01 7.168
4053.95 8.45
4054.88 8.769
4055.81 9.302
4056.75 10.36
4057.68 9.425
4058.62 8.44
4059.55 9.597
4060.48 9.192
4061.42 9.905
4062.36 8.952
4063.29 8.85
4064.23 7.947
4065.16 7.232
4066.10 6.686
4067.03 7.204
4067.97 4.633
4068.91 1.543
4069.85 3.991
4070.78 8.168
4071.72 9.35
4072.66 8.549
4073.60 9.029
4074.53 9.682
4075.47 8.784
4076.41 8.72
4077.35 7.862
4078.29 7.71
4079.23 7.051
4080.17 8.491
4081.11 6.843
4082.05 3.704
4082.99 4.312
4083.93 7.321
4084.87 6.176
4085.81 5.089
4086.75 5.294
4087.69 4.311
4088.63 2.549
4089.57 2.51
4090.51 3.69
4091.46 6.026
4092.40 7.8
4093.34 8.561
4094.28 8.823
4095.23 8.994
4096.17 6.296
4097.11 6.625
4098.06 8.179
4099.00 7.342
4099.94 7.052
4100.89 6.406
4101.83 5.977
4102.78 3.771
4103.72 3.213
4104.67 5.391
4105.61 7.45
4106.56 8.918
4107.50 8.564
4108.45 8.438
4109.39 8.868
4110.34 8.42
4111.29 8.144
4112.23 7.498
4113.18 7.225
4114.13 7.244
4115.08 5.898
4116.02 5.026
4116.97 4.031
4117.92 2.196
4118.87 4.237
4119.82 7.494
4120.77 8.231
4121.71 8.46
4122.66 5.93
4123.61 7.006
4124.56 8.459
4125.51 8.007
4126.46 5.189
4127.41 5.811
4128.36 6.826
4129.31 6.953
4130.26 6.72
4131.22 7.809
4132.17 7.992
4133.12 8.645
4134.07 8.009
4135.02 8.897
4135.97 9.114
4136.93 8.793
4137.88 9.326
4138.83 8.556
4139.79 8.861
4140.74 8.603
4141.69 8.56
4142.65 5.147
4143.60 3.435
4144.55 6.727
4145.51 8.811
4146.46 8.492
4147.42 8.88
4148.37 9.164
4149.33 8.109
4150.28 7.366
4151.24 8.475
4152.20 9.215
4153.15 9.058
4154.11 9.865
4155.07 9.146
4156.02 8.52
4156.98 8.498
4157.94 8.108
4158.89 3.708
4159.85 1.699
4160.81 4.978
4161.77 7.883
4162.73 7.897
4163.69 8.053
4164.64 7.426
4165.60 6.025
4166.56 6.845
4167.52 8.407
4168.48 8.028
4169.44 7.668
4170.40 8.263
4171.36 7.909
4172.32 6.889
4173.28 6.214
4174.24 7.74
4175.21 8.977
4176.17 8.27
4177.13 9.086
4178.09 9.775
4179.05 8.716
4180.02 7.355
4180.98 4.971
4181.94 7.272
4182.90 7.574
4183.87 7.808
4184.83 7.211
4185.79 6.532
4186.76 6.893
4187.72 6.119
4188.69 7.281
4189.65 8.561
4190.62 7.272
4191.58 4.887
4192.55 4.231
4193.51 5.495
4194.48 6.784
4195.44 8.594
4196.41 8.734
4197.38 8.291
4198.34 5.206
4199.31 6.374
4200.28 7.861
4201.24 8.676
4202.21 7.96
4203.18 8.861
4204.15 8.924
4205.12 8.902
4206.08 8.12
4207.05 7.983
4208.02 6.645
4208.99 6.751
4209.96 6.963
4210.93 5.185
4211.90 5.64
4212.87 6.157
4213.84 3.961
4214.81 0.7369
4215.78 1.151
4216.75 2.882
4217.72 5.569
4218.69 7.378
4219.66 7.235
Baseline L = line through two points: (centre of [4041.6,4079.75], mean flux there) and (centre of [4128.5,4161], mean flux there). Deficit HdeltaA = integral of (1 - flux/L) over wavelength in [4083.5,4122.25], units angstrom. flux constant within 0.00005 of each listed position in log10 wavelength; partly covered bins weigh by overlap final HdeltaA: 8.1 angstrom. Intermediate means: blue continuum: 8.47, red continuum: 7.79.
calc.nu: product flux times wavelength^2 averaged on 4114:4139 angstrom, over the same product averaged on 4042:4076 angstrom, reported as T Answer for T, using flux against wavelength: 0.86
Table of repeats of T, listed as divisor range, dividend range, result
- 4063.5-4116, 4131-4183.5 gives 1.19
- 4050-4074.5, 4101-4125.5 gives 0.86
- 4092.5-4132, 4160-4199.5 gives 1.09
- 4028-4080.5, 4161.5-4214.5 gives 0.89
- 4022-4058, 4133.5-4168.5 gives 0.85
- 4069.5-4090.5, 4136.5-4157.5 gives 1.30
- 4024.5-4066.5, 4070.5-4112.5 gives 0.76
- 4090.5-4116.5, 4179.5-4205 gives 1.06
